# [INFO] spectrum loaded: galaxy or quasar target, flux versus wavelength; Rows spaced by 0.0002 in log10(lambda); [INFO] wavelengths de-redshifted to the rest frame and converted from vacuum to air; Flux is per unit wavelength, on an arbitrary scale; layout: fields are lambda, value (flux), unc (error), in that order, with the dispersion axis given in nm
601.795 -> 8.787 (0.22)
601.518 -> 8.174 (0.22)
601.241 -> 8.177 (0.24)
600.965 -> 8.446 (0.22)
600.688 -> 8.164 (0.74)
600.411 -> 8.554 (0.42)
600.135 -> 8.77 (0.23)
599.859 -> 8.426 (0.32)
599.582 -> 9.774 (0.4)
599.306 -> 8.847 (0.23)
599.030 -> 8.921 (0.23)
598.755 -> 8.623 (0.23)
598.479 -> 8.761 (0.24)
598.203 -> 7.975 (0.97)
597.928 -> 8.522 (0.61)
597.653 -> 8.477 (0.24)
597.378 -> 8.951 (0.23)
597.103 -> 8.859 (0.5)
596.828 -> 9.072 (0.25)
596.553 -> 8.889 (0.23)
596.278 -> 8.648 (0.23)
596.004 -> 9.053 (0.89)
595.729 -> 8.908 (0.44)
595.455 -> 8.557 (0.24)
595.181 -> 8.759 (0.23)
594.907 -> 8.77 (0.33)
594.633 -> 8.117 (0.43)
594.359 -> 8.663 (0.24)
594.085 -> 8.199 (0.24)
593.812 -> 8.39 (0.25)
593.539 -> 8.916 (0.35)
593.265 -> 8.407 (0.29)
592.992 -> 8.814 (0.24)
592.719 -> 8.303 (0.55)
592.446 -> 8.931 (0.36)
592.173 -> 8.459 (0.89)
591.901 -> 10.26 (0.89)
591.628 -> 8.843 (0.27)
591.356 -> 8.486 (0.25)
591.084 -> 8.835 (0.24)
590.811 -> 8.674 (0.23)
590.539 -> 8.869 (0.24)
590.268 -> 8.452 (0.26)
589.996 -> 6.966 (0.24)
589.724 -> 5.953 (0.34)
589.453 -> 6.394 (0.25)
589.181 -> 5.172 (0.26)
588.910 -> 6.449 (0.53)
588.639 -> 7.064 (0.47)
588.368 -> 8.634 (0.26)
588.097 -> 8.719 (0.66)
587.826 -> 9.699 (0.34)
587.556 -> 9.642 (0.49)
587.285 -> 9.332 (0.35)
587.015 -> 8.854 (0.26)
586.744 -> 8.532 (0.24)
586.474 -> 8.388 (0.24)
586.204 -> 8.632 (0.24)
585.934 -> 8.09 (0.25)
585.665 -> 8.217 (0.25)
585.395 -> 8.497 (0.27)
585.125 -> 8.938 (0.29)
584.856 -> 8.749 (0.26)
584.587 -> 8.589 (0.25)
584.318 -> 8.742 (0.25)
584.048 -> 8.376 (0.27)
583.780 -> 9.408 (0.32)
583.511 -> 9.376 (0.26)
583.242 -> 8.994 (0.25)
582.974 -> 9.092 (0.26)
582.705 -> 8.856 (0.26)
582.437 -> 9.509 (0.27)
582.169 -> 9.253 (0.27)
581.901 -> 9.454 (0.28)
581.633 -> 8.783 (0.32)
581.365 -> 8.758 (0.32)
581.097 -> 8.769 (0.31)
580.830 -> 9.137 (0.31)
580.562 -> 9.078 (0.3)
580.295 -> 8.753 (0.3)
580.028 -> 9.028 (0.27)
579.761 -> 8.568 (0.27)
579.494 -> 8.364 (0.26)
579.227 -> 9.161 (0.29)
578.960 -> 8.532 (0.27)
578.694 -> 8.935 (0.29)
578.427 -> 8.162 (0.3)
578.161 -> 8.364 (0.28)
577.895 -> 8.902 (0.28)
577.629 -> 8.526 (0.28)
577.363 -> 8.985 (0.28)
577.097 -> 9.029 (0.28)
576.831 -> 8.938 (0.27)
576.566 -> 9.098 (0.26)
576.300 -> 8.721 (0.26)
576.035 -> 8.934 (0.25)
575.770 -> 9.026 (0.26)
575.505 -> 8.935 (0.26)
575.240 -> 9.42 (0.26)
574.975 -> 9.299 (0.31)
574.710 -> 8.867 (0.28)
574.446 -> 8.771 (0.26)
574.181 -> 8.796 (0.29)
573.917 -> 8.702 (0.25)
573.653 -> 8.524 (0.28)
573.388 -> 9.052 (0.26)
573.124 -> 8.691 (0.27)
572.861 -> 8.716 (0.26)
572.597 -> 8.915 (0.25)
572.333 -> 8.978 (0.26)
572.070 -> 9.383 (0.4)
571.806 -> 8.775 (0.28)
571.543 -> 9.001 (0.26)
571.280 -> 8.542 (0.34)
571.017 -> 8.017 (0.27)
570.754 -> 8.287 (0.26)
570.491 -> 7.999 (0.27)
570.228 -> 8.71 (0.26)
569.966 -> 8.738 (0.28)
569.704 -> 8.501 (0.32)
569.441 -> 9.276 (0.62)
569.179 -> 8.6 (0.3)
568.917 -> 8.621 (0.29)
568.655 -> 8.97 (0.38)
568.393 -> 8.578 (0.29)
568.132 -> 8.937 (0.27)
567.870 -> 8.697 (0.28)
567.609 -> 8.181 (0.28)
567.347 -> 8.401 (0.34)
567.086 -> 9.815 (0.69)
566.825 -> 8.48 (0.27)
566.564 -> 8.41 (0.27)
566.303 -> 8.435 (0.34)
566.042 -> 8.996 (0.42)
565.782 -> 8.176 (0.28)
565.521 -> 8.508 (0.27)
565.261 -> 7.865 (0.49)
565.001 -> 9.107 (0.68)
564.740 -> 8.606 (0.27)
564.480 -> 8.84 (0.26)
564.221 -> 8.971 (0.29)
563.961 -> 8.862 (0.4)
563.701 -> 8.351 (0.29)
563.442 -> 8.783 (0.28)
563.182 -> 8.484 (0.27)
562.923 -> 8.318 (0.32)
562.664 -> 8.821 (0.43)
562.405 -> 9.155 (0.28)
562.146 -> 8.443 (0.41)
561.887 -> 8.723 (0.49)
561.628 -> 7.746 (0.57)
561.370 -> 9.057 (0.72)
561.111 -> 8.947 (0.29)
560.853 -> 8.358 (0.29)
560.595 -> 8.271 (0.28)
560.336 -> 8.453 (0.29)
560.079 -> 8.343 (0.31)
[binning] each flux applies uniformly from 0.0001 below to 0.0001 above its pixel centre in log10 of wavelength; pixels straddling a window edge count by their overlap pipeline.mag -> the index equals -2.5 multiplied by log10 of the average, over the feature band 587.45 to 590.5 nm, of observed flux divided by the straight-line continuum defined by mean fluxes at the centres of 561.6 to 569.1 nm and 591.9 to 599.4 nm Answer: 0.15 mag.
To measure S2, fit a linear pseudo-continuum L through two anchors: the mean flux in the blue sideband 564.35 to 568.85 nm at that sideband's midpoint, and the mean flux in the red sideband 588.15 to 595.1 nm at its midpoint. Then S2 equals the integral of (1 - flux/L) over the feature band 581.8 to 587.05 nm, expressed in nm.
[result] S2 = -0.341 nm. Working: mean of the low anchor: 8.65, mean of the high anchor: 8.13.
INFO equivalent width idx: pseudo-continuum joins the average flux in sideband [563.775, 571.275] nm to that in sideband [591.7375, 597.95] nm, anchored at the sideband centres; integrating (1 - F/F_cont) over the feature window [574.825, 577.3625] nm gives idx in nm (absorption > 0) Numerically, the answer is -0.11 nm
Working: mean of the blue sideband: 8.62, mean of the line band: 9.04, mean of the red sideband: 8.74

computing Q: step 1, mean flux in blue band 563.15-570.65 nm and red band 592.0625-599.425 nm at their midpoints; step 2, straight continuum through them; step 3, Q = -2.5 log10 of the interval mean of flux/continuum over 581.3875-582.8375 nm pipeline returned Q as -0.06 mag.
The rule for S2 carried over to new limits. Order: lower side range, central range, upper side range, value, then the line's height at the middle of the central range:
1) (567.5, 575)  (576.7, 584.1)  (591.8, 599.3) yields -0.16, 8.72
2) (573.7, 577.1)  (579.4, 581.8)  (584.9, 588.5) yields 0.01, 8.87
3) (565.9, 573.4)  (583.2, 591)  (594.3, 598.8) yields 0.37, 8.69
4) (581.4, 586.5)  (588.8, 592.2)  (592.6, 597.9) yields 0.36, 8.74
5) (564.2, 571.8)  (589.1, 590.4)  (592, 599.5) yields 0.30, 8.67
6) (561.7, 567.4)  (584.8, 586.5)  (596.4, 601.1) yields 0.04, 8.69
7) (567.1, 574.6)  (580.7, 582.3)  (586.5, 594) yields -0.10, 8.48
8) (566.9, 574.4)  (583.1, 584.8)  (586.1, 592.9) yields -0.10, 8.4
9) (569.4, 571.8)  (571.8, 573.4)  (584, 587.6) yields -0.07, 8.56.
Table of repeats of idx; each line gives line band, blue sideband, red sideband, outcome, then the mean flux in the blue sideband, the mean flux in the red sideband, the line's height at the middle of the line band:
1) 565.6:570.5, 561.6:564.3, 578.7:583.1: 0.02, 8.63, 8.94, 8.72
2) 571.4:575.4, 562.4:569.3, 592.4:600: -0.12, 8.66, 8.69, 8.67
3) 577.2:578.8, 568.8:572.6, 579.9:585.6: 0.04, 8.68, 8.95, 8.84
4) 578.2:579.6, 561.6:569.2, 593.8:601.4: 0.00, 8.64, 8.66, 8.65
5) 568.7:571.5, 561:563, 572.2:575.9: 0.08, 8.66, 8.91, 8.82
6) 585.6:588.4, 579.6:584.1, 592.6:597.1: 0.02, 9.02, 8.66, 8.88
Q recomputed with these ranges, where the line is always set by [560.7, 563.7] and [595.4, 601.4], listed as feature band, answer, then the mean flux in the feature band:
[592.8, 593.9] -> 0.01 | 8.62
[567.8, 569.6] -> -0.02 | 8.81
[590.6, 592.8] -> -0.02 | 8.86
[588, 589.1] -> 0.15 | 7.56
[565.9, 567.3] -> -0.02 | 8.8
